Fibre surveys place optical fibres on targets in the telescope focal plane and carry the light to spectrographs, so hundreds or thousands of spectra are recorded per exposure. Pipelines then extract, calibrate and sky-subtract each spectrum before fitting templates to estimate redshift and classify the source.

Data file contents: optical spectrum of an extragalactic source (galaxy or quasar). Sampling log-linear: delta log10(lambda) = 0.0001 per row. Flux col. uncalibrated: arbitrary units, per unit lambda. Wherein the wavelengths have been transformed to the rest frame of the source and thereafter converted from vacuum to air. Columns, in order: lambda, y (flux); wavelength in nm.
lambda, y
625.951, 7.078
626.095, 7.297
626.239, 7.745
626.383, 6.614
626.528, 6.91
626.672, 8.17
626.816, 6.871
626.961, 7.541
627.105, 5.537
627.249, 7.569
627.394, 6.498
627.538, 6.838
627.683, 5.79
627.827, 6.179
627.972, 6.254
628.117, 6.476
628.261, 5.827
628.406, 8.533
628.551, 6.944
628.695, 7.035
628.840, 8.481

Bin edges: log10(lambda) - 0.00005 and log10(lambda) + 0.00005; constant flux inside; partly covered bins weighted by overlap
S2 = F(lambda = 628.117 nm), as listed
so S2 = 6.476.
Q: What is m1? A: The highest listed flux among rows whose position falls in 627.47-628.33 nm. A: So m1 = 6.838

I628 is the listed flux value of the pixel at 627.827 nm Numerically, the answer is 6.179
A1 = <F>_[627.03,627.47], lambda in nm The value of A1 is 6.56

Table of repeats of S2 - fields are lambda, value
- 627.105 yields 5.537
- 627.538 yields 6.838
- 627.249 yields 7.569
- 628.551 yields 6.944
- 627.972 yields 6.254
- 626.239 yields 7.745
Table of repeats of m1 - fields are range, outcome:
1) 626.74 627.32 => 7.569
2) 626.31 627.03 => 8.17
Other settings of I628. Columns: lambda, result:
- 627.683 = 5.79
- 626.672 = 8.17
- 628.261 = 5.827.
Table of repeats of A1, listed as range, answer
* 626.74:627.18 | 6.68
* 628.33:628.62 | 7.71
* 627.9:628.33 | 6.19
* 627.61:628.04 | 6.07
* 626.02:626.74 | 7.34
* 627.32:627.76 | 6.38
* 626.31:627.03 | 7.21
